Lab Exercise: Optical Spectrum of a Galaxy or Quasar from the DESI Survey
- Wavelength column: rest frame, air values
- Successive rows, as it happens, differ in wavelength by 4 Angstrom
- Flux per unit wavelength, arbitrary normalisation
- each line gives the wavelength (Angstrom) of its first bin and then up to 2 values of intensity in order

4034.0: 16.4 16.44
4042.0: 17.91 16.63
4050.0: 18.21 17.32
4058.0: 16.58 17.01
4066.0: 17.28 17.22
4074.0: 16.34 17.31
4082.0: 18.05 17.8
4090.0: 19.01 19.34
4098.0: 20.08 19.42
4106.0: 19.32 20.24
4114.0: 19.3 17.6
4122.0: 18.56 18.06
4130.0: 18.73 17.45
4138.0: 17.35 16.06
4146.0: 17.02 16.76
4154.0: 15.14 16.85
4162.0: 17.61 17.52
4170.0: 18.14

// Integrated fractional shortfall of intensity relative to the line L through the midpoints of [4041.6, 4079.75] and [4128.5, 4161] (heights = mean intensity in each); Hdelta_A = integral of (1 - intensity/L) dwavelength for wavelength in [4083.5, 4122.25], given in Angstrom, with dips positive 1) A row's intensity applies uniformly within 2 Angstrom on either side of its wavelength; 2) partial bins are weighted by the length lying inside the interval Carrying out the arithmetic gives -4.7 Angstrom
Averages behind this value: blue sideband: 17.1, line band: 19.1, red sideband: 16.9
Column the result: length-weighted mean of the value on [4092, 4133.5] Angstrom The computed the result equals 19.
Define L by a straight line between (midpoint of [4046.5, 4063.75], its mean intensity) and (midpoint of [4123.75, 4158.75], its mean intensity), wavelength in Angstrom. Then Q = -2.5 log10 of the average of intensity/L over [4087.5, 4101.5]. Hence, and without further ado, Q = -0.13 mag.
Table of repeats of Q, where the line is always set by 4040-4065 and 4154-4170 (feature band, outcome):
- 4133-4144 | 0.02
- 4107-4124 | -0.10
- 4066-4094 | -0.03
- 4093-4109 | -0.14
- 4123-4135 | -0.06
